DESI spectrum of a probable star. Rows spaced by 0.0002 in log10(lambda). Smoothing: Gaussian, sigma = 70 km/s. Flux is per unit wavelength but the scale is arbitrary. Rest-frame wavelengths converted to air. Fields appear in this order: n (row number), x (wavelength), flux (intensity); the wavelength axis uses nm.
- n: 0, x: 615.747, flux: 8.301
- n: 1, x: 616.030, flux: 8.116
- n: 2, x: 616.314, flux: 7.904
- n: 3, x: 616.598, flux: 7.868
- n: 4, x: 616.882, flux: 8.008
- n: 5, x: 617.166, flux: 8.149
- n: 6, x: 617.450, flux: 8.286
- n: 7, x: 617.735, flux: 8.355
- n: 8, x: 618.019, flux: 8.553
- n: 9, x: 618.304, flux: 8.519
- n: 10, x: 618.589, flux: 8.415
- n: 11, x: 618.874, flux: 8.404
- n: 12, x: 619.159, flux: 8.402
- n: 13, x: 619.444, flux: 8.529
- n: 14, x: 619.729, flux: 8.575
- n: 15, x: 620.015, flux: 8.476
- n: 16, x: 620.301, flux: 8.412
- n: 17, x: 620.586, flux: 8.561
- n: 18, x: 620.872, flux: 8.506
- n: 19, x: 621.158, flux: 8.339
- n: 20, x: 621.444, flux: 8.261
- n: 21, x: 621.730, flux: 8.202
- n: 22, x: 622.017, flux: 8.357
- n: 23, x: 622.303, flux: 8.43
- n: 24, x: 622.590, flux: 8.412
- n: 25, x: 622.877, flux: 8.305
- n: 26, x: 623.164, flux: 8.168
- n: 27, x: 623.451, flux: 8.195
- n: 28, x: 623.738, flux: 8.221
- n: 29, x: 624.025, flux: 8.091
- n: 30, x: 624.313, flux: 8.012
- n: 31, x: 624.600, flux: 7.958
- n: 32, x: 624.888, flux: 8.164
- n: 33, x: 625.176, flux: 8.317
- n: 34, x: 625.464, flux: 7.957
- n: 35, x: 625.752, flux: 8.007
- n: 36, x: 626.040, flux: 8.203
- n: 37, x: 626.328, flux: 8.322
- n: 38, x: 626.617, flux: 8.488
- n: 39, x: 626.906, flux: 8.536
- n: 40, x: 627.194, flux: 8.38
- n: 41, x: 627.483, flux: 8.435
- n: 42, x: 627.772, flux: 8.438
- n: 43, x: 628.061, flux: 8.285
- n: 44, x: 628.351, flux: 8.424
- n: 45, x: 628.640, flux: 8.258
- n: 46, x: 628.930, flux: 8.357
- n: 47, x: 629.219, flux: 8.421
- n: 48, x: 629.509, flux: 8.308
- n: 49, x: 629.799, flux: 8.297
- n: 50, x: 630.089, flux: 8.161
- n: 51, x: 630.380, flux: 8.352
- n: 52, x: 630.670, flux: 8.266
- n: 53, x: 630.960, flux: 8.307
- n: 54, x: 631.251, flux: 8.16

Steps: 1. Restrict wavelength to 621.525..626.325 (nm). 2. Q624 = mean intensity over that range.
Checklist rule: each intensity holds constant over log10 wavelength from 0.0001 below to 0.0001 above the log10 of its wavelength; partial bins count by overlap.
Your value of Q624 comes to 8.19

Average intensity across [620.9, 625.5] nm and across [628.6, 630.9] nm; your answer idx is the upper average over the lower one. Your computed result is 1.01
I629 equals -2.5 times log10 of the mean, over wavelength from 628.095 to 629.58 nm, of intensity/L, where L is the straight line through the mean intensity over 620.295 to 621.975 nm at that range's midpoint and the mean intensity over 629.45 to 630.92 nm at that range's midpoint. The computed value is -0.007 mag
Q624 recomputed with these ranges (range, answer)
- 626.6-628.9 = 8.4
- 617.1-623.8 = 8.38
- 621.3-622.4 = 8.31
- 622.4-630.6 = 8.27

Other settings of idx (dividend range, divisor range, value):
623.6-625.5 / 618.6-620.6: 0.96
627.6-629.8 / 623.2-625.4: 1.03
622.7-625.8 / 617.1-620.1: 0.96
